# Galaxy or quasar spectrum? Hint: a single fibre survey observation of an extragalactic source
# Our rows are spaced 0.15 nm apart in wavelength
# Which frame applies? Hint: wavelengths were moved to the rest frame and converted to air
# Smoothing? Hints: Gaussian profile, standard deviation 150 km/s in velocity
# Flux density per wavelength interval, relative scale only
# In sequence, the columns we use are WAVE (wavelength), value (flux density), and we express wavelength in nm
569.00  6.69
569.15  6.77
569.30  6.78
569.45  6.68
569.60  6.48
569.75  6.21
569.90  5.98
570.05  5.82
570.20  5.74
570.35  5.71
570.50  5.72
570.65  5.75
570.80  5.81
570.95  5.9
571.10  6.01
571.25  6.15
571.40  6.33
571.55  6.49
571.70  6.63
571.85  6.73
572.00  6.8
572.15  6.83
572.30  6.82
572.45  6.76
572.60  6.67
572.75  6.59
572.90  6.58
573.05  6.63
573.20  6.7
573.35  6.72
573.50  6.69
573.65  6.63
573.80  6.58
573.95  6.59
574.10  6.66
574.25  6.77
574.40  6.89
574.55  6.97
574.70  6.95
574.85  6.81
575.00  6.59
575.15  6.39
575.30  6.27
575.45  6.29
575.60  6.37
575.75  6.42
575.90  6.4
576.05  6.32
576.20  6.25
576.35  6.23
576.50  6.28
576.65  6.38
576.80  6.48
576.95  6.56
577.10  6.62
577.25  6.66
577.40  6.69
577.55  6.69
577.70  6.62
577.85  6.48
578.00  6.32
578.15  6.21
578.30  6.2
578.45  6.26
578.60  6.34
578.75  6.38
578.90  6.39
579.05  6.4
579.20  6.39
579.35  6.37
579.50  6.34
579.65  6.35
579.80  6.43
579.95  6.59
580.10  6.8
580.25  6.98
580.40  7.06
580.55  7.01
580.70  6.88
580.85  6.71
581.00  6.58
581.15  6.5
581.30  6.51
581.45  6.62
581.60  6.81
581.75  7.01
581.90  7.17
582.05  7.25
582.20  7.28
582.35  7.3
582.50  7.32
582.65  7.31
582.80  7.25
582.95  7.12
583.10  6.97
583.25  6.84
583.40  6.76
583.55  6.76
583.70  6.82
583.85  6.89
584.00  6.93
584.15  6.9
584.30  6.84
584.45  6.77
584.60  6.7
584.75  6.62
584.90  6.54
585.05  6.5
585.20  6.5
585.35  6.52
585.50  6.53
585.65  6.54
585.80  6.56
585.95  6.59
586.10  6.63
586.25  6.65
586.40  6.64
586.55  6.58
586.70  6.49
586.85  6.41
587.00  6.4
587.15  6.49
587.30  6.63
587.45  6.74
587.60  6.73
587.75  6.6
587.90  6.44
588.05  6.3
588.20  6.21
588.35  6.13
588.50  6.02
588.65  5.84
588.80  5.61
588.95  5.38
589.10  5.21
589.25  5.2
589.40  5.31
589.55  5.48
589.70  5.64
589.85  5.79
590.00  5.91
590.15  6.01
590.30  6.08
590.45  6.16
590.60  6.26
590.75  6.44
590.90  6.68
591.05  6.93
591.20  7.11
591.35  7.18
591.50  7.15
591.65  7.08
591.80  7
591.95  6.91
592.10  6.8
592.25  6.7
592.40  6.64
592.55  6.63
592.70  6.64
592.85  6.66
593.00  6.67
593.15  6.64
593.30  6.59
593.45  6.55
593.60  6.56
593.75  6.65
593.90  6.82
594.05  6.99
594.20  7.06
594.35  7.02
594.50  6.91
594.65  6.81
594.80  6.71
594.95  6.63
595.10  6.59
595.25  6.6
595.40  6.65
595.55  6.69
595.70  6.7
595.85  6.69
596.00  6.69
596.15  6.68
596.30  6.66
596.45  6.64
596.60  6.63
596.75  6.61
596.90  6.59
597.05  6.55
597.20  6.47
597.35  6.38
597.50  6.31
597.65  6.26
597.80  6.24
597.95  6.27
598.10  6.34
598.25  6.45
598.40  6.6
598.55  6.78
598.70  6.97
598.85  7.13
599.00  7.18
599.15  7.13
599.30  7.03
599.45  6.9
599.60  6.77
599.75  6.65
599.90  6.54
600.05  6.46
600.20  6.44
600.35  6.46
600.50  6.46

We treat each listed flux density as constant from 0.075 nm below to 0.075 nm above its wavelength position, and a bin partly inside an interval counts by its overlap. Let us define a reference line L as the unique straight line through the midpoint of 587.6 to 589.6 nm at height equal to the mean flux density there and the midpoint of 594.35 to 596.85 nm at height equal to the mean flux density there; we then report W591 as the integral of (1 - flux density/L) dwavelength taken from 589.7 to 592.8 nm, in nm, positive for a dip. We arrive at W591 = -0.20 nm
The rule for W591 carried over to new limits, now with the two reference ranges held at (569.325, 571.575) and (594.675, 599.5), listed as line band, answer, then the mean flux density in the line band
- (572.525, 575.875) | -0.26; 6.62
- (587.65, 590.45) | 0.26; 5.86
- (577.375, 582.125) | -0.26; 6.6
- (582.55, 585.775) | -0.22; 6.79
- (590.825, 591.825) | -0.08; 7.02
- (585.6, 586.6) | -0.03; 6.6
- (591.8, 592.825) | -0.03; 6.74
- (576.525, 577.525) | -0.06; 6.56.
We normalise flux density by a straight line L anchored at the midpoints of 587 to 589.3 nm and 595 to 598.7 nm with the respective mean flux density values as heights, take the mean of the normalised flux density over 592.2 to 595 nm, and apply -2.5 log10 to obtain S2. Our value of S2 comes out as -0.06 mag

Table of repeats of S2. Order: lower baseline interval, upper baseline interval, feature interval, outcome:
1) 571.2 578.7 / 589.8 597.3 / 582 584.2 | -0.072 mag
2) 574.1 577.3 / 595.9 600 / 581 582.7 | -0.069 mag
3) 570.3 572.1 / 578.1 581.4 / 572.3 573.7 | -0.070 mag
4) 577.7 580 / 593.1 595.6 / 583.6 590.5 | 0.041 mag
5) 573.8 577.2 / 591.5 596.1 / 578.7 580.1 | 0.024 mag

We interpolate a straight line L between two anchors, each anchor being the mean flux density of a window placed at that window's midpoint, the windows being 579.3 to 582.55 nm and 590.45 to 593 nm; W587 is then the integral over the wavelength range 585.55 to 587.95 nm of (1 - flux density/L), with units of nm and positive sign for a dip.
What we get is 0.08 nm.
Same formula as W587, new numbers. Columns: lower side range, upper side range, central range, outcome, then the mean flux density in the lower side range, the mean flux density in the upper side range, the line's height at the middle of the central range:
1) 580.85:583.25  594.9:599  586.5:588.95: 0.19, 6.99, 6.6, 6.84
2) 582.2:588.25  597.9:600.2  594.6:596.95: 0.03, 6.72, 6.74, 6.74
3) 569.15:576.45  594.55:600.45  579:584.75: -0.28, 6.44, 6.64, 6.51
